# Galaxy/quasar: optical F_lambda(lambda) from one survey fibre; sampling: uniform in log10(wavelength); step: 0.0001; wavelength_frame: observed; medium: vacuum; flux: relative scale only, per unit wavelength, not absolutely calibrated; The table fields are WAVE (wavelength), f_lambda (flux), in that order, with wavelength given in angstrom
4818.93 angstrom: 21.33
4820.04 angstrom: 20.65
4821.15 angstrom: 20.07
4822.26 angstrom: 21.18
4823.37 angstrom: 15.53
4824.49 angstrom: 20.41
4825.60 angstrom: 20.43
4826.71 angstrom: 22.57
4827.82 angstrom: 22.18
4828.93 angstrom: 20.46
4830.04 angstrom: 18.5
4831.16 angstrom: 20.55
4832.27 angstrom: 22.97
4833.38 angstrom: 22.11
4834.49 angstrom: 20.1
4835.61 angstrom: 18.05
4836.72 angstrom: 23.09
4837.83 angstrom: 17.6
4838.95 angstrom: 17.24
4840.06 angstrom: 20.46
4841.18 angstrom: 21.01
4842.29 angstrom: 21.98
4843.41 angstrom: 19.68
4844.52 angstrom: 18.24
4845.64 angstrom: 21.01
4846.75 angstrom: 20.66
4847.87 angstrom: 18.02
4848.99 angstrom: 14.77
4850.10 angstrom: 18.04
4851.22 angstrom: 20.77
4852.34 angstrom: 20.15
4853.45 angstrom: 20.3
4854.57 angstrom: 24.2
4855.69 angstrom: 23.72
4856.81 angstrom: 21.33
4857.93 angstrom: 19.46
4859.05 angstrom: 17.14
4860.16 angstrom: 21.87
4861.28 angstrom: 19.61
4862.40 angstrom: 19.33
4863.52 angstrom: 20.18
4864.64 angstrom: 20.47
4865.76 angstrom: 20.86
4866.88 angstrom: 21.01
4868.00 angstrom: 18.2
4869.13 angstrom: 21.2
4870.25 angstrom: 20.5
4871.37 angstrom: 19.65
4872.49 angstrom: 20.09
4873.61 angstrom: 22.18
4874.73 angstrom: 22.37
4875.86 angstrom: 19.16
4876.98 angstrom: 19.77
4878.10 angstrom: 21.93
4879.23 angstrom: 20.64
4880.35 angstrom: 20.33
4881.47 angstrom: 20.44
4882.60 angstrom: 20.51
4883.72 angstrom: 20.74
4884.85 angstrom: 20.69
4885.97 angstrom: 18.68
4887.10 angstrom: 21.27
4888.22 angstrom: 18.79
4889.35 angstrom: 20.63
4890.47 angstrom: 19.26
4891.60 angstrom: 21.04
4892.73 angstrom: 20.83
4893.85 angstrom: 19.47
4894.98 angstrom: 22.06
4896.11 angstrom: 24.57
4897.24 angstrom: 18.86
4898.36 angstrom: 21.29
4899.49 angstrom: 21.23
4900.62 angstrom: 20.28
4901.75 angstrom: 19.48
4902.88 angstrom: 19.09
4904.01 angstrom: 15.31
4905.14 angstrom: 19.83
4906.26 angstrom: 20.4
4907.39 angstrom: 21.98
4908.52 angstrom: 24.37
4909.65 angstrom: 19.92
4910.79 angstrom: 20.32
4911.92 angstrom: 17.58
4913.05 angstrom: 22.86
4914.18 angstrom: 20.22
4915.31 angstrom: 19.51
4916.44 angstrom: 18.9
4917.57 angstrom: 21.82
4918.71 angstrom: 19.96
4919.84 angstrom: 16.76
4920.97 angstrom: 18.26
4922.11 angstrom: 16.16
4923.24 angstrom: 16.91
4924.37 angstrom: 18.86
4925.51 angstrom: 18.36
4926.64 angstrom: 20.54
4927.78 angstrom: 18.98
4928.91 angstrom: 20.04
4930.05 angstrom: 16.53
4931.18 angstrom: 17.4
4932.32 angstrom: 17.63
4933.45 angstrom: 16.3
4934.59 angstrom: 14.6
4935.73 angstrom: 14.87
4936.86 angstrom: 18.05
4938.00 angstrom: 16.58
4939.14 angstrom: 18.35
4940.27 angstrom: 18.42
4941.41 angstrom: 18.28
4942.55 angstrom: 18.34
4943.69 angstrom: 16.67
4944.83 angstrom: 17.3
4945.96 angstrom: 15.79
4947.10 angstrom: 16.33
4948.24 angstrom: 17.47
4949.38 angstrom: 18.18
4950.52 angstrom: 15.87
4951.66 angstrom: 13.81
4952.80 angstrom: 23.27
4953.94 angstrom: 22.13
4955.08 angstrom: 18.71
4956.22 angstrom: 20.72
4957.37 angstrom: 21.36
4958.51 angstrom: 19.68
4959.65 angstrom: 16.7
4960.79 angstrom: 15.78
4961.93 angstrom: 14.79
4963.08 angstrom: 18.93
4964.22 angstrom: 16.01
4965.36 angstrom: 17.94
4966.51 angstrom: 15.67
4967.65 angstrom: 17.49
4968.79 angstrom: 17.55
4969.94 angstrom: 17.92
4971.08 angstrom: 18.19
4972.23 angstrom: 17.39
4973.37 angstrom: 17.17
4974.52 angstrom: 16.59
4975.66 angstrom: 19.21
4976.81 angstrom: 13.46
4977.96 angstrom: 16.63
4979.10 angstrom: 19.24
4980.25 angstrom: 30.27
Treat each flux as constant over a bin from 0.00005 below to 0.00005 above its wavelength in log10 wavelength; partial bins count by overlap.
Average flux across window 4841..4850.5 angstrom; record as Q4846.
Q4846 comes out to 19.2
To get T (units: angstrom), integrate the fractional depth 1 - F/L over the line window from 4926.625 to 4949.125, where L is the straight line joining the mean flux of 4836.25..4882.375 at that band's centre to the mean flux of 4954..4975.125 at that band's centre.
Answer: 1.3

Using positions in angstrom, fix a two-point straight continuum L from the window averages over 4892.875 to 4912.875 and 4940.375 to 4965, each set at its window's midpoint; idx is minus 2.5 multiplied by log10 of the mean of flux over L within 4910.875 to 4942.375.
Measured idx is 0.06 mag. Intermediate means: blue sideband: 20.4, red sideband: 17.9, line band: 18.3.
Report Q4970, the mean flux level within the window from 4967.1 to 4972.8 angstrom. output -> 17.7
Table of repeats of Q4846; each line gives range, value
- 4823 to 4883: 20.3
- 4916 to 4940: 17.9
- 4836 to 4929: 20.1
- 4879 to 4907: 20.2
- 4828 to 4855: 20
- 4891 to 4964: 18.8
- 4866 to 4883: 20.5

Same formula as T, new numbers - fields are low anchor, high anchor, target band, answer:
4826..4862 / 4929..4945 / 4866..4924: -5.0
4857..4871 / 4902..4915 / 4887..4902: -0.4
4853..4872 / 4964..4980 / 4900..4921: -0.8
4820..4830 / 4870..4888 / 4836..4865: 0.6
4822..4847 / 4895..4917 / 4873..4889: -0.2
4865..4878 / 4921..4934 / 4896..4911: -1.0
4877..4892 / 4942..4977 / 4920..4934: 0.6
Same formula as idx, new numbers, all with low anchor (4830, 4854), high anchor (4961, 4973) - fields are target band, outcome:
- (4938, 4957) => -0.03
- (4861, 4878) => -0.06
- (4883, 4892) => -0.07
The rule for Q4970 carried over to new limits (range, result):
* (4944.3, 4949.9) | 17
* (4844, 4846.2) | 19.7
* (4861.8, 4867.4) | 20.4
